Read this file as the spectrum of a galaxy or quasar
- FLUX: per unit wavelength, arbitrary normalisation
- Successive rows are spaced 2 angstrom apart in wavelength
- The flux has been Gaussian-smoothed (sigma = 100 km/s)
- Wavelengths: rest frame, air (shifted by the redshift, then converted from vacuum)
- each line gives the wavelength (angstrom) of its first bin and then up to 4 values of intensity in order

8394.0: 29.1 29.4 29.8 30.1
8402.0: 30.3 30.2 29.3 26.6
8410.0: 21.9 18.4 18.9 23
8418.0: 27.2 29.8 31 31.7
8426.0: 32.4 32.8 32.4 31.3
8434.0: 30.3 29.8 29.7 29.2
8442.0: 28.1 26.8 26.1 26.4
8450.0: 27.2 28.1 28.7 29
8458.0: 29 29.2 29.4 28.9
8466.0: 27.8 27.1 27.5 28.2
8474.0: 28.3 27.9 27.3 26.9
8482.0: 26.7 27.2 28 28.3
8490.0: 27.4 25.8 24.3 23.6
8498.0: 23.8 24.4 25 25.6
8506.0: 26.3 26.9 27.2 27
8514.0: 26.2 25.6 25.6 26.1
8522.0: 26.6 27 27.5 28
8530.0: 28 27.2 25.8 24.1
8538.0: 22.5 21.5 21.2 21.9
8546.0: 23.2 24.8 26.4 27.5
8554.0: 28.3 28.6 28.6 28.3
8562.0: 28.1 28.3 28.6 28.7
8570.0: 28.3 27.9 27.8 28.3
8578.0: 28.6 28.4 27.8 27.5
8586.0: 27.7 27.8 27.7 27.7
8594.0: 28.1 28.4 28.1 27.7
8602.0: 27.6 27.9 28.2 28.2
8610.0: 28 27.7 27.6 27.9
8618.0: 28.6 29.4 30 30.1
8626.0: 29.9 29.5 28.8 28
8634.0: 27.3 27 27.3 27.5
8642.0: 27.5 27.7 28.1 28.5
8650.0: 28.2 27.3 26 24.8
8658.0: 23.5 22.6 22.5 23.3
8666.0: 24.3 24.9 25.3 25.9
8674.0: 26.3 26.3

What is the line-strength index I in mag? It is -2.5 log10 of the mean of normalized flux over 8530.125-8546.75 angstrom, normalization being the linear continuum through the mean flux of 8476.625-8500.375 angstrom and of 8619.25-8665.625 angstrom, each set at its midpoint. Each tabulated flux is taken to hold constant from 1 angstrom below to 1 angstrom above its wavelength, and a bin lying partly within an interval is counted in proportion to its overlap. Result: 0.123 mag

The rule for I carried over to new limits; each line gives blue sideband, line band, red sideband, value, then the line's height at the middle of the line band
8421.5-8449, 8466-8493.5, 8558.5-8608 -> 0.07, 29.3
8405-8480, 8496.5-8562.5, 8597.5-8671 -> 0.07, 27.6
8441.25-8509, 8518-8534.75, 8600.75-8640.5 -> 0.02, 27.5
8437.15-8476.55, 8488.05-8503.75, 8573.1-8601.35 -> 0.12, 28.1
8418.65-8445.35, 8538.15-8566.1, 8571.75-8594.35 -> 0.10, 28.4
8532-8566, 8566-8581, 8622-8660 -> -0.08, 26.2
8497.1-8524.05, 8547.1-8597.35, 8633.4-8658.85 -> -0.06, 26.4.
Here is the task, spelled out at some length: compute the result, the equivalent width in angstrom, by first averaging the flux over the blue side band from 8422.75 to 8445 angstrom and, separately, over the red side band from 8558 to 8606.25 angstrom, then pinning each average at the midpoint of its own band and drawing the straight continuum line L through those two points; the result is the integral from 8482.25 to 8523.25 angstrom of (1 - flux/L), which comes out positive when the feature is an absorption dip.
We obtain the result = 4.6 angstrom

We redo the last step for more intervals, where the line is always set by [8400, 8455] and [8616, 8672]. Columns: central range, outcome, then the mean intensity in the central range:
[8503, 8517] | 0.64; 26.4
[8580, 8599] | -0.45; 27.9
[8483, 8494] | 0.28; 27.1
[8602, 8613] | -0.33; 28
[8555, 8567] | -0.45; 28.4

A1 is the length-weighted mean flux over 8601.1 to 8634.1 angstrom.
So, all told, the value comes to 28.5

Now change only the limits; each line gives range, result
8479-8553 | 25.7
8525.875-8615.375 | 27.1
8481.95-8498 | 26.2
